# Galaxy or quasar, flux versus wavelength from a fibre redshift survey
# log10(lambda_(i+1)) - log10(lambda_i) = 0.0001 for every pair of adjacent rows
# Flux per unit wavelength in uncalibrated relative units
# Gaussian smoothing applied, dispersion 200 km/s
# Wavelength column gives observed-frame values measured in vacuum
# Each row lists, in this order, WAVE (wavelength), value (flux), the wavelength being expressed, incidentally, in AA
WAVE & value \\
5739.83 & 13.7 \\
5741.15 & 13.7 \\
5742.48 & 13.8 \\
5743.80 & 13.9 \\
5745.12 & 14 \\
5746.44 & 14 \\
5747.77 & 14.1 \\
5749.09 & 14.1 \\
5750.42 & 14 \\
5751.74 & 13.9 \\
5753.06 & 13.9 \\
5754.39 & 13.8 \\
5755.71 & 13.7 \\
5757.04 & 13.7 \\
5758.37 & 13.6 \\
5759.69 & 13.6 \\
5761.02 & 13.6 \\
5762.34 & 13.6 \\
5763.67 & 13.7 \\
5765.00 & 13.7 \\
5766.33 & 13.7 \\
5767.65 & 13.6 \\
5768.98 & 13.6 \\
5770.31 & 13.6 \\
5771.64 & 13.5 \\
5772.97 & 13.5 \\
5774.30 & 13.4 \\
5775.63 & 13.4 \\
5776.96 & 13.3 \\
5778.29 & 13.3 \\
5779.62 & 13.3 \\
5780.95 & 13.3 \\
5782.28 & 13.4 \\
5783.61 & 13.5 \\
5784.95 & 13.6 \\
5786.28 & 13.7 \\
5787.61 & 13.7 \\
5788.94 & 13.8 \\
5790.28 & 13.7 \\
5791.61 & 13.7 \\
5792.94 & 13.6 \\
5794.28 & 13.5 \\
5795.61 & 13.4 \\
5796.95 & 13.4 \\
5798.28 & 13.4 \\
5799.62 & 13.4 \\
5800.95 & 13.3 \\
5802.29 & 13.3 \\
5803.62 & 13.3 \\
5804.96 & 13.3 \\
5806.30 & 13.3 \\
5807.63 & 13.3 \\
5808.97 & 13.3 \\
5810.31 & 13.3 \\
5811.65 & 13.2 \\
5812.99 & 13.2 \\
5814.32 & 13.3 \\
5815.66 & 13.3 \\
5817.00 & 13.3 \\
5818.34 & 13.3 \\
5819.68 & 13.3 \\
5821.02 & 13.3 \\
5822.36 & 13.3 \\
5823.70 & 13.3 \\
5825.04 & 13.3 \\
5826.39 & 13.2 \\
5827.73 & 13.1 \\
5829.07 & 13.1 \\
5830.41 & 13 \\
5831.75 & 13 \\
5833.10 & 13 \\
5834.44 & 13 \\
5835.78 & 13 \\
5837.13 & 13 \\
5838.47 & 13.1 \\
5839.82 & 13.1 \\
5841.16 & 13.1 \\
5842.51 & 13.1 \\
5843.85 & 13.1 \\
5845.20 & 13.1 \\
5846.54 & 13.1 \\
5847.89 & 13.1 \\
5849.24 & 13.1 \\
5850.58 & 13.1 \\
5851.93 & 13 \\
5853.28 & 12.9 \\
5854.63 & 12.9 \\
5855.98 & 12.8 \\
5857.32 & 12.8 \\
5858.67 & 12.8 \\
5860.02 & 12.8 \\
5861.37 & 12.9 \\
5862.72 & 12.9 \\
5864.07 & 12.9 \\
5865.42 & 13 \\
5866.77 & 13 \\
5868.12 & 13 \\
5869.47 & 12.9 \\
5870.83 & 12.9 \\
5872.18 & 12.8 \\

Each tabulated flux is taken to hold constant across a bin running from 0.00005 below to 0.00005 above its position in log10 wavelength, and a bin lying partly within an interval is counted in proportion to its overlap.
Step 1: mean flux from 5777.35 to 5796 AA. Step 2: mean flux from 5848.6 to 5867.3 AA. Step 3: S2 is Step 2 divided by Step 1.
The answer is 1.0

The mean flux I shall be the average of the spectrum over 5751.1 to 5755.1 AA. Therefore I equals 13.9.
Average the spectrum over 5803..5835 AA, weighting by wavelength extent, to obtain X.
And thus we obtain 13.2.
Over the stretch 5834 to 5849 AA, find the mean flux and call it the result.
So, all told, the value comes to 13.1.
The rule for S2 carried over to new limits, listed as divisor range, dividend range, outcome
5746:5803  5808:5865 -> 0.96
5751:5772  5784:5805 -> 0.99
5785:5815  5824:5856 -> 0.97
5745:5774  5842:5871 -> 0.94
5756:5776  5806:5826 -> 0.98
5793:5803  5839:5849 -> 0.98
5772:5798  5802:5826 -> 0.98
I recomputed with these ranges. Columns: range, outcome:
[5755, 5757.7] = 13.7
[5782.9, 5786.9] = 13.6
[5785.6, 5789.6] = 13.8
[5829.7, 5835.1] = 13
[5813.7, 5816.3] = 13.3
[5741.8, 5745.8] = 13.9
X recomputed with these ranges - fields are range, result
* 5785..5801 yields 13.6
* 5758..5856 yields 13.3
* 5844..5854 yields 13.1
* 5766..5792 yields 13.5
